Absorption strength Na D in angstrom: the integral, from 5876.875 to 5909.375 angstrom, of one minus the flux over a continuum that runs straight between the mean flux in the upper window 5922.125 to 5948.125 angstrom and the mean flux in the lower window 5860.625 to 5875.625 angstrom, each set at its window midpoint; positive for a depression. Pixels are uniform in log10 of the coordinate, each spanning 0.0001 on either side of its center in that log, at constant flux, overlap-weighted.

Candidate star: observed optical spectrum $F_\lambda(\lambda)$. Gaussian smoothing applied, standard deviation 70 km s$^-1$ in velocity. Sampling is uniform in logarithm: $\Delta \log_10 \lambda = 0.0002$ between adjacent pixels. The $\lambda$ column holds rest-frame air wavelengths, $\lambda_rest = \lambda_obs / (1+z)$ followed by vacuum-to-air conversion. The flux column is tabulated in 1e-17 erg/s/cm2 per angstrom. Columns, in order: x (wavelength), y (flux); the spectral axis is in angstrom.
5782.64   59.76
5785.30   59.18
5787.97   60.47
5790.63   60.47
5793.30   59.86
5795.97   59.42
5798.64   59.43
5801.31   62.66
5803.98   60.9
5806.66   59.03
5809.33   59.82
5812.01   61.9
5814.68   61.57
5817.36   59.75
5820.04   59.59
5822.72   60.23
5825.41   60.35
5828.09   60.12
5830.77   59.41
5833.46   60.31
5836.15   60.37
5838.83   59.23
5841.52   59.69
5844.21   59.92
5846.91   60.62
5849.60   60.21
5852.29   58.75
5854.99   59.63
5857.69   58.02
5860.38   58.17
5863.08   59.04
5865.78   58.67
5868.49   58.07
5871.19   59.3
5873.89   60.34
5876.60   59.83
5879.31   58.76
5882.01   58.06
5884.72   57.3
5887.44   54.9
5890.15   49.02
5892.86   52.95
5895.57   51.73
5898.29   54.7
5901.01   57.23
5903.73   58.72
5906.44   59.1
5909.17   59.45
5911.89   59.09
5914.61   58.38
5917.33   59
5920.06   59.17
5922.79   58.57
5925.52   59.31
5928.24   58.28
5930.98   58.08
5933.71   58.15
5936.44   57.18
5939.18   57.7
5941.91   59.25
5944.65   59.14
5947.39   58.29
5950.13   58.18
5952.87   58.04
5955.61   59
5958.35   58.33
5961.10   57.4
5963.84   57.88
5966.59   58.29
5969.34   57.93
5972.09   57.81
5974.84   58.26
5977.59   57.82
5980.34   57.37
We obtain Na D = 1.5 angstrom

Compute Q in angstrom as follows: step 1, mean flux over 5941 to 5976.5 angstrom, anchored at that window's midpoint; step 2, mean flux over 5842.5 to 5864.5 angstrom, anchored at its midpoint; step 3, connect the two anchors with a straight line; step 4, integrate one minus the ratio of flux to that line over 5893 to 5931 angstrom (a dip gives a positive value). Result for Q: 0.6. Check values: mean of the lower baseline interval 59.3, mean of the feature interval 57.7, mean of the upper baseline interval 58.3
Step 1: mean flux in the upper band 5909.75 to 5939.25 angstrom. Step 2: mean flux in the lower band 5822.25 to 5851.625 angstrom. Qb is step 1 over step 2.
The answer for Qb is 1.0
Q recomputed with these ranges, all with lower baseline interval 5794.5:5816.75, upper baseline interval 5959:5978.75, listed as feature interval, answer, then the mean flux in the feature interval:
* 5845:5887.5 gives 0.5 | 58.8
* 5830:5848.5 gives 0.0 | 59.9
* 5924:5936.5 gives 0.1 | 58.3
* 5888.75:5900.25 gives 1.3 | 52.4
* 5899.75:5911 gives 0.1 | 58.7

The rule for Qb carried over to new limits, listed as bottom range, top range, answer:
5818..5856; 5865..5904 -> 0.94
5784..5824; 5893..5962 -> 0.96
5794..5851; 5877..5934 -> 0.95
